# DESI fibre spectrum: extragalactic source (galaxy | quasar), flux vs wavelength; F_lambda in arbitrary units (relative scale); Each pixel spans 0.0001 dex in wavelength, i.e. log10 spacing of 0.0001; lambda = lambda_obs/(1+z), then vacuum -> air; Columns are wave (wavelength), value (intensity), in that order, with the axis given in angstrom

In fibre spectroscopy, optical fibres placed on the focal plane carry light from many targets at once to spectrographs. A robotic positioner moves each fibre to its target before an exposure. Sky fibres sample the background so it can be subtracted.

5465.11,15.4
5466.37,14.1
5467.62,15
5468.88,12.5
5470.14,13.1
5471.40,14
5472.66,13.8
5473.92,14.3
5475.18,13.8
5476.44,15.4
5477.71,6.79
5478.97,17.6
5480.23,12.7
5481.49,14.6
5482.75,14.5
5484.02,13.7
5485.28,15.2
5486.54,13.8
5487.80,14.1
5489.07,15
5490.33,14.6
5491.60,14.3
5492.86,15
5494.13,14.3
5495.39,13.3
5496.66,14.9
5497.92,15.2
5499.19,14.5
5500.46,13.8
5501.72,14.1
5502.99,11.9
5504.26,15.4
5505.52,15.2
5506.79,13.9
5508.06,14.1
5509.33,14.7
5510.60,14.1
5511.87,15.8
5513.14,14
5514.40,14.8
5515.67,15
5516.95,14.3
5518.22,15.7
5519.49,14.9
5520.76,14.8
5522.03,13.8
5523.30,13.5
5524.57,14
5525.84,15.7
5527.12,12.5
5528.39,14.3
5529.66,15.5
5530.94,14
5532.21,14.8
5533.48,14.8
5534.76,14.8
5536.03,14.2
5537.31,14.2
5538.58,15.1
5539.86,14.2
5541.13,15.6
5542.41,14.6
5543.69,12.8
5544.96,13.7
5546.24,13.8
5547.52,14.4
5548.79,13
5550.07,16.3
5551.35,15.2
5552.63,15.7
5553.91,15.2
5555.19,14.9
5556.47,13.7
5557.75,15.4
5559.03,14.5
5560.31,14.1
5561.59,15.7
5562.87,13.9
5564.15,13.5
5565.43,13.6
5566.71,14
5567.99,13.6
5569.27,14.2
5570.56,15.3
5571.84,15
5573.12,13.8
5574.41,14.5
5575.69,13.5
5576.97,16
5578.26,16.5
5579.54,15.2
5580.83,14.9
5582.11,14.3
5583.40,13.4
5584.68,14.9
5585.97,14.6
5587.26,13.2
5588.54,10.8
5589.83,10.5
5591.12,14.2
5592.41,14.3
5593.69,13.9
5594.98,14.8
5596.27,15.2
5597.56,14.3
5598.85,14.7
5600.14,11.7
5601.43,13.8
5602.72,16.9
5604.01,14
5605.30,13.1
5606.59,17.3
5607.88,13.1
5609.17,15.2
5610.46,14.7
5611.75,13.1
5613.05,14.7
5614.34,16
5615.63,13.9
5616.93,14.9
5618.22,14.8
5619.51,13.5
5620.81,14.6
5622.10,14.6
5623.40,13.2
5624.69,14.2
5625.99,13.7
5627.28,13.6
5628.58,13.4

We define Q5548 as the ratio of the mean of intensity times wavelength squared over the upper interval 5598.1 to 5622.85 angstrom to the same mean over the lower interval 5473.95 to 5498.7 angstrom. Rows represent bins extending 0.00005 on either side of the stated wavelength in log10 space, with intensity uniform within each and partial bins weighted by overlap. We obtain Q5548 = 1.07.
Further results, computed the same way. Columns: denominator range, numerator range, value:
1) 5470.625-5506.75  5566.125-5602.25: 1.03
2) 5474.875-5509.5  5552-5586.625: 1.06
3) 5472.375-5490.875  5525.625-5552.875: 1.06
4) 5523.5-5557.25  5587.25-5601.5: 0.95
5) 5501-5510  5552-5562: 1.07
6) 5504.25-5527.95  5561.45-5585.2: 1.02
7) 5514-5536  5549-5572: 1.02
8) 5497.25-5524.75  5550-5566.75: 1.03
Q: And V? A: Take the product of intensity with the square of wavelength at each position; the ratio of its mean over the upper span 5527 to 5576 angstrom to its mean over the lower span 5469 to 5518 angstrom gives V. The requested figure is 1.04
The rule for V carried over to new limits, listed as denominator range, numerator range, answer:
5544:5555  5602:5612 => 1.03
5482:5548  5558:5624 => 1.02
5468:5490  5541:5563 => 1.08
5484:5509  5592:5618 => 1.05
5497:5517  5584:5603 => 0.99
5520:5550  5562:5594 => 1.00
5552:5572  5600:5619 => 1.02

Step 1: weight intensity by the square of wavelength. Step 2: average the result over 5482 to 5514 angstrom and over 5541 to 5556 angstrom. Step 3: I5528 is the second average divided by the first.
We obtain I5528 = 1.0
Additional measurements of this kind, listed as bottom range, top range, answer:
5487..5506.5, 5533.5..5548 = 1.01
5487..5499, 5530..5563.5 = 1.02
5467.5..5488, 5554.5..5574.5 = 1.07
